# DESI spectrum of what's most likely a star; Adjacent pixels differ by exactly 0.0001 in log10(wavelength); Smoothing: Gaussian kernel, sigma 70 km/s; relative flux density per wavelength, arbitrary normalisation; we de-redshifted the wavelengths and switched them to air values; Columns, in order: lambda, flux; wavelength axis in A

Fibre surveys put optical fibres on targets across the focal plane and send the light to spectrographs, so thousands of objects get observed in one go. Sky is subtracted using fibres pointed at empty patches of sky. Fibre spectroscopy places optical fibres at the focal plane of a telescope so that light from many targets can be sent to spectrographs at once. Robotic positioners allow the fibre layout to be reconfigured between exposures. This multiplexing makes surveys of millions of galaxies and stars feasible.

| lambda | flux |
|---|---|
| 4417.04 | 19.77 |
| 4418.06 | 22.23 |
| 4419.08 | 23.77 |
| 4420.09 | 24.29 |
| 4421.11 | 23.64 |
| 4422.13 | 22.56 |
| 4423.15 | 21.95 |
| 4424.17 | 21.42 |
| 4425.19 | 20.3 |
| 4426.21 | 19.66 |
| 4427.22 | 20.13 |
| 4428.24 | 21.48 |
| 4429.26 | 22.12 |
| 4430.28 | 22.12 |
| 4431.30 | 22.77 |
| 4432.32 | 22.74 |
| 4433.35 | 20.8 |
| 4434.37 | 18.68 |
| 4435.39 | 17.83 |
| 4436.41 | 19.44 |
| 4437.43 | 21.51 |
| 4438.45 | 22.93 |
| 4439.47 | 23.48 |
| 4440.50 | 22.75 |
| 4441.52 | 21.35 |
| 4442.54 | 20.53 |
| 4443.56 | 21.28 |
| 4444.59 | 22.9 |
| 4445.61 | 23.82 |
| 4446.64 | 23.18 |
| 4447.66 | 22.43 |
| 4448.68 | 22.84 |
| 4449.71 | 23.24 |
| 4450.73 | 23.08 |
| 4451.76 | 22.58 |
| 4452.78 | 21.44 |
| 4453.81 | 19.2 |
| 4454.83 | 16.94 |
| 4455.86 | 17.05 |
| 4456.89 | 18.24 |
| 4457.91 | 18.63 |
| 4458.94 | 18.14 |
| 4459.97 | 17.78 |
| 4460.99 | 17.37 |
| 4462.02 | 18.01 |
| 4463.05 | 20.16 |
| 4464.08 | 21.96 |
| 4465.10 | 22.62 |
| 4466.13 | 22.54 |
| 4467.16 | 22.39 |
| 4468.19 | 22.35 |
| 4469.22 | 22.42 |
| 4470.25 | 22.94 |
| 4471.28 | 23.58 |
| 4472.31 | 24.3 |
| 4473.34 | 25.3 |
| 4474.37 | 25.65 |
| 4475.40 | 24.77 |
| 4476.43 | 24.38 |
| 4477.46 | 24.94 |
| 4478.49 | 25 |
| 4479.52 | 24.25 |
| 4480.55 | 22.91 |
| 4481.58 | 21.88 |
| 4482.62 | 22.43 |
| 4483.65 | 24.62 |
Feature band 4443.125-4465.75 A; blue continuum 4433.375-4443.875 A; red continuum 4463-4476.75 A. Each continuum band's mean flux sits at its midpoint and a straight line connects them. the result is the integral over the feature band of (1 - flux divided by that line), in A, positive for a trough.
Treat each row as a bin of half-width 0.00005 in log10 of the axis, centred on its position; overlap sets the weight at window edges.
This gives 1.57 A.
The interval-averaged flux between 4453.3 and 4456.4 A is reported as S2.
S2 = 17.7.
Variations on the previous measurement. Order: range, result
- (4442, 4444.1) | 20.9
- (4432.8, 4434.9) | 19.7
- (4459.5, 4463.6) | 18.4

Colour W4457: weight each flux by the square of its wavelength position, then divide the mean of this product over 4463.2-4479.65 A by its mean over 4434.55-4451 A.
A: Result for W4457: 1.1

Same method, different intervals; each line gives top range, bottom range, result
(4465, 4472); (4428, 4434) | 1.05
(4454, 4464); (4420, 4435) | 0.86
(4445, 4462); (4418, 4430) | 0.94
